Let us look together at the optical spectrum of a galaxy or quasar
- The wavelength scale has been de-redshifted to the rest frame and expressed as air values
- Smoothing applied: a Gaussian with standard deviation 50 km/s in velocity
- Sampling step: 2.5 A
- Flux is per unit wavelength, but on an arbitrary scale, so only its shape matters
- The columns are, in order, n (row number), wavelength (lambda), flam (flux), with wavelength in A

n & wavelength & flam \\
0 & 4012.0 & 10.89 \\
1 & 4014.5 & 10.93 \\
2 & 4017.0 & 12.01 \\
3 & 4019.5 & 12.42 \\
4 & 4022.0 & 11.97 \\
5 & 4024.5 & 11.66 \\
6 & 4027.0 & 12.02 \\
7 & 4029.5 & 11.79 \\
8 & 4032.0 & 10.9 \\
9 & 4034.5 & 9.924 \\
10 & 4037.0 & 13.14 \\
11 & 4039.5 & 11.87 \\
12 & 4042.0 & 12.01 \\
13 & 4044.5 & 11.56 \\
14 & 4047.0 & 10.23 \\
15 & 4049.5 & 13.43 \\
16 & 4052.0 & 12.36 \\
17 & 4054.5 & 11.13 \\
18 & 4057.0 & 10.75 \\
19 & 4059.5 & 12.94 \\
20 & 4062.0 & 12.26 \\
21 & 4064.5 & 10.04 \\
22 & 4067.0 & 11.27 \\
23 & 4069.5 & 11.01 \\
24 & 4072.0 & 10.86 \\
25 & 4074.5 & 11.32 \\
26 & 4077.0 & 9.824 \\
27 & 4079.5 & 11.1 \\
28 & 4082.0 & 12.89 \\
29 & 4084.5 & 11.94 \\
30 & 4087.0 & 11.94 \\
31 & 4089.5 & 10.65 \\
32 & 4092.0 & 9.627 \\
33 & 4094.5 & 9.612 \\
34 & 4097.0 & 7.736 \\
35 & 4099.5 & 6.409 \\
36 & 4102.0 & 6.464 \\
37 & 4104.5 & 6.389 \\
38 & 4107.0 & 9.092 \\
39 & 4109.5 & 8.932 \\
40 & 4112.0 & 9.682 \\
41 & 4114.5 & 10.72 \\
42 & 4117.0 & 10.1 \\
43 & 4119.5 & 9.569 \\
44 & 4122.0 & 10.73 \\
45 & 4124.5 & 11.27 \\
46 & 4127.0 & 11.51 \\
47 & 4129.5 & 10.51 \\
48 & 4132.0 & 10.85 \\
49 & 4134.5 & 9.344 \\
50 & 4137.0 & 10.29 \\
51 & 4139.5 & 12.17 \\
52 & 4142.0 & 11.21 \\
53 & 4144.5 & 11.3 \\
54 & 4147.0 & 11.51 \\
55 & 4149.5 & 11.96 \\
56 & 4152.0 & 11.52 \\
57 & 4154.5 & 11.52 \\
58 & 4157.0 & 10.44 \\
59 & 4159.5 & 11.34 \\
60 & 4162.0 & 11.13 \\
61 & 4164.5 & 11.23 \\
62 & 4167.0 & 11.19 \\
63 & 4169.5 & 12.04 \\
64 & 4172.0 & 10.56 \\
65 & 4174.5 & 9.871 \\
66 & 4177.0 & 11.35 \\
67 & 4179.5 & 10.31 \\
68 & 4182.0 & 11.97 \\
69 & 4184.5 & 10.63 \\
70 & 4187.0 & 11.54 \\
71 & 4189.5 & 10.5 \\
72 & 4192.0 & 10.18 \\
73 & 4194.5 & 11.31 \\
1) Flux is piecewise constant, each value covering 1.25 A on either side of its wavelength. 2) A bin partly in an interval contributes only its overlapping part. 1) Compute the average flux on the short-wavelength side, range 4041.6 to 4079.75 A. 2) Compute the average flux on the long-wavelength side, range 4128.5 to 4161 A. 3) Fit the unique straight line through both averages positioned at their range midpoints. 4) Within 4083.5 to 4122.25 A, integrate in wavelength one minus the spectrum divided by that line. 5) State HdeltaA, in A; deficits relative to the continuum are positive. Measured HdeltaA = 6.66 A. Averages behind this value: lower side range 11.4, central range 9.3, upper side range 11.1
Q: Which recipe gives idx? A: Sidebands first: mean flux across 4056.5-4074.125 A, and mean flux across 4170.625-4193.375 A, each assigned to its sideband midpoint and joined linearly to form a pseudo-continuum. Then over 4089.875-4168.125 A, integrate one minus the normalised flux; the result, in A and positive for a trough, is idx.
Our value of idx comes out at 6.0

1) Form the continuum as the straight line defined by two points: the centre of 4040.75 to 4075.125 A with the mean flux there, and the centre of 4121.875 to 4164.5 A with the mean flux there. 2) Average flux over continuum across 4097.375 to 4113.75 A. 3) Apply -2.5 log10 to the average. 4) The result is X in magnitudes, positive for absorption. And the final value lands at 0.386 mag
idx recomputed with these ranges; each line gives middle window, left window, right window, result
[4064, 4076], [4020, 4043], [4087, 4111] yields -1.3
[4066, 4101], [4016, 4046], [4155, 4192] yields 3.3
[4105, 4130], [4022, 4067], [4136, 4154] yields 3.1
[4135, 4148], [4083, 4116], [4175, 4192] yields -1.4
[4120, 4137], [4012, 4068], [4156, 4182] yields 0.9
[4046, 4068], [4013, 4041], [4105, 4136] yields -0.9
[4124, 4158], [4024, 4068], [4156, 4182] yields 0.1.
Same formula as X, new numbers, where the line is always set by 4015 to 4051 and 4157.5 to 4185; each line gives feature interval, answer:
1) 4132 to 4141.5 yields 0.05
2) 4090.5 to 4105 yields 0.41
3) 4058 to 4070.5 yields 0.01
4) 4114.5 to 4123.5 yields 0.11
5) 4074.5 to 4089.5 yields 0.01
